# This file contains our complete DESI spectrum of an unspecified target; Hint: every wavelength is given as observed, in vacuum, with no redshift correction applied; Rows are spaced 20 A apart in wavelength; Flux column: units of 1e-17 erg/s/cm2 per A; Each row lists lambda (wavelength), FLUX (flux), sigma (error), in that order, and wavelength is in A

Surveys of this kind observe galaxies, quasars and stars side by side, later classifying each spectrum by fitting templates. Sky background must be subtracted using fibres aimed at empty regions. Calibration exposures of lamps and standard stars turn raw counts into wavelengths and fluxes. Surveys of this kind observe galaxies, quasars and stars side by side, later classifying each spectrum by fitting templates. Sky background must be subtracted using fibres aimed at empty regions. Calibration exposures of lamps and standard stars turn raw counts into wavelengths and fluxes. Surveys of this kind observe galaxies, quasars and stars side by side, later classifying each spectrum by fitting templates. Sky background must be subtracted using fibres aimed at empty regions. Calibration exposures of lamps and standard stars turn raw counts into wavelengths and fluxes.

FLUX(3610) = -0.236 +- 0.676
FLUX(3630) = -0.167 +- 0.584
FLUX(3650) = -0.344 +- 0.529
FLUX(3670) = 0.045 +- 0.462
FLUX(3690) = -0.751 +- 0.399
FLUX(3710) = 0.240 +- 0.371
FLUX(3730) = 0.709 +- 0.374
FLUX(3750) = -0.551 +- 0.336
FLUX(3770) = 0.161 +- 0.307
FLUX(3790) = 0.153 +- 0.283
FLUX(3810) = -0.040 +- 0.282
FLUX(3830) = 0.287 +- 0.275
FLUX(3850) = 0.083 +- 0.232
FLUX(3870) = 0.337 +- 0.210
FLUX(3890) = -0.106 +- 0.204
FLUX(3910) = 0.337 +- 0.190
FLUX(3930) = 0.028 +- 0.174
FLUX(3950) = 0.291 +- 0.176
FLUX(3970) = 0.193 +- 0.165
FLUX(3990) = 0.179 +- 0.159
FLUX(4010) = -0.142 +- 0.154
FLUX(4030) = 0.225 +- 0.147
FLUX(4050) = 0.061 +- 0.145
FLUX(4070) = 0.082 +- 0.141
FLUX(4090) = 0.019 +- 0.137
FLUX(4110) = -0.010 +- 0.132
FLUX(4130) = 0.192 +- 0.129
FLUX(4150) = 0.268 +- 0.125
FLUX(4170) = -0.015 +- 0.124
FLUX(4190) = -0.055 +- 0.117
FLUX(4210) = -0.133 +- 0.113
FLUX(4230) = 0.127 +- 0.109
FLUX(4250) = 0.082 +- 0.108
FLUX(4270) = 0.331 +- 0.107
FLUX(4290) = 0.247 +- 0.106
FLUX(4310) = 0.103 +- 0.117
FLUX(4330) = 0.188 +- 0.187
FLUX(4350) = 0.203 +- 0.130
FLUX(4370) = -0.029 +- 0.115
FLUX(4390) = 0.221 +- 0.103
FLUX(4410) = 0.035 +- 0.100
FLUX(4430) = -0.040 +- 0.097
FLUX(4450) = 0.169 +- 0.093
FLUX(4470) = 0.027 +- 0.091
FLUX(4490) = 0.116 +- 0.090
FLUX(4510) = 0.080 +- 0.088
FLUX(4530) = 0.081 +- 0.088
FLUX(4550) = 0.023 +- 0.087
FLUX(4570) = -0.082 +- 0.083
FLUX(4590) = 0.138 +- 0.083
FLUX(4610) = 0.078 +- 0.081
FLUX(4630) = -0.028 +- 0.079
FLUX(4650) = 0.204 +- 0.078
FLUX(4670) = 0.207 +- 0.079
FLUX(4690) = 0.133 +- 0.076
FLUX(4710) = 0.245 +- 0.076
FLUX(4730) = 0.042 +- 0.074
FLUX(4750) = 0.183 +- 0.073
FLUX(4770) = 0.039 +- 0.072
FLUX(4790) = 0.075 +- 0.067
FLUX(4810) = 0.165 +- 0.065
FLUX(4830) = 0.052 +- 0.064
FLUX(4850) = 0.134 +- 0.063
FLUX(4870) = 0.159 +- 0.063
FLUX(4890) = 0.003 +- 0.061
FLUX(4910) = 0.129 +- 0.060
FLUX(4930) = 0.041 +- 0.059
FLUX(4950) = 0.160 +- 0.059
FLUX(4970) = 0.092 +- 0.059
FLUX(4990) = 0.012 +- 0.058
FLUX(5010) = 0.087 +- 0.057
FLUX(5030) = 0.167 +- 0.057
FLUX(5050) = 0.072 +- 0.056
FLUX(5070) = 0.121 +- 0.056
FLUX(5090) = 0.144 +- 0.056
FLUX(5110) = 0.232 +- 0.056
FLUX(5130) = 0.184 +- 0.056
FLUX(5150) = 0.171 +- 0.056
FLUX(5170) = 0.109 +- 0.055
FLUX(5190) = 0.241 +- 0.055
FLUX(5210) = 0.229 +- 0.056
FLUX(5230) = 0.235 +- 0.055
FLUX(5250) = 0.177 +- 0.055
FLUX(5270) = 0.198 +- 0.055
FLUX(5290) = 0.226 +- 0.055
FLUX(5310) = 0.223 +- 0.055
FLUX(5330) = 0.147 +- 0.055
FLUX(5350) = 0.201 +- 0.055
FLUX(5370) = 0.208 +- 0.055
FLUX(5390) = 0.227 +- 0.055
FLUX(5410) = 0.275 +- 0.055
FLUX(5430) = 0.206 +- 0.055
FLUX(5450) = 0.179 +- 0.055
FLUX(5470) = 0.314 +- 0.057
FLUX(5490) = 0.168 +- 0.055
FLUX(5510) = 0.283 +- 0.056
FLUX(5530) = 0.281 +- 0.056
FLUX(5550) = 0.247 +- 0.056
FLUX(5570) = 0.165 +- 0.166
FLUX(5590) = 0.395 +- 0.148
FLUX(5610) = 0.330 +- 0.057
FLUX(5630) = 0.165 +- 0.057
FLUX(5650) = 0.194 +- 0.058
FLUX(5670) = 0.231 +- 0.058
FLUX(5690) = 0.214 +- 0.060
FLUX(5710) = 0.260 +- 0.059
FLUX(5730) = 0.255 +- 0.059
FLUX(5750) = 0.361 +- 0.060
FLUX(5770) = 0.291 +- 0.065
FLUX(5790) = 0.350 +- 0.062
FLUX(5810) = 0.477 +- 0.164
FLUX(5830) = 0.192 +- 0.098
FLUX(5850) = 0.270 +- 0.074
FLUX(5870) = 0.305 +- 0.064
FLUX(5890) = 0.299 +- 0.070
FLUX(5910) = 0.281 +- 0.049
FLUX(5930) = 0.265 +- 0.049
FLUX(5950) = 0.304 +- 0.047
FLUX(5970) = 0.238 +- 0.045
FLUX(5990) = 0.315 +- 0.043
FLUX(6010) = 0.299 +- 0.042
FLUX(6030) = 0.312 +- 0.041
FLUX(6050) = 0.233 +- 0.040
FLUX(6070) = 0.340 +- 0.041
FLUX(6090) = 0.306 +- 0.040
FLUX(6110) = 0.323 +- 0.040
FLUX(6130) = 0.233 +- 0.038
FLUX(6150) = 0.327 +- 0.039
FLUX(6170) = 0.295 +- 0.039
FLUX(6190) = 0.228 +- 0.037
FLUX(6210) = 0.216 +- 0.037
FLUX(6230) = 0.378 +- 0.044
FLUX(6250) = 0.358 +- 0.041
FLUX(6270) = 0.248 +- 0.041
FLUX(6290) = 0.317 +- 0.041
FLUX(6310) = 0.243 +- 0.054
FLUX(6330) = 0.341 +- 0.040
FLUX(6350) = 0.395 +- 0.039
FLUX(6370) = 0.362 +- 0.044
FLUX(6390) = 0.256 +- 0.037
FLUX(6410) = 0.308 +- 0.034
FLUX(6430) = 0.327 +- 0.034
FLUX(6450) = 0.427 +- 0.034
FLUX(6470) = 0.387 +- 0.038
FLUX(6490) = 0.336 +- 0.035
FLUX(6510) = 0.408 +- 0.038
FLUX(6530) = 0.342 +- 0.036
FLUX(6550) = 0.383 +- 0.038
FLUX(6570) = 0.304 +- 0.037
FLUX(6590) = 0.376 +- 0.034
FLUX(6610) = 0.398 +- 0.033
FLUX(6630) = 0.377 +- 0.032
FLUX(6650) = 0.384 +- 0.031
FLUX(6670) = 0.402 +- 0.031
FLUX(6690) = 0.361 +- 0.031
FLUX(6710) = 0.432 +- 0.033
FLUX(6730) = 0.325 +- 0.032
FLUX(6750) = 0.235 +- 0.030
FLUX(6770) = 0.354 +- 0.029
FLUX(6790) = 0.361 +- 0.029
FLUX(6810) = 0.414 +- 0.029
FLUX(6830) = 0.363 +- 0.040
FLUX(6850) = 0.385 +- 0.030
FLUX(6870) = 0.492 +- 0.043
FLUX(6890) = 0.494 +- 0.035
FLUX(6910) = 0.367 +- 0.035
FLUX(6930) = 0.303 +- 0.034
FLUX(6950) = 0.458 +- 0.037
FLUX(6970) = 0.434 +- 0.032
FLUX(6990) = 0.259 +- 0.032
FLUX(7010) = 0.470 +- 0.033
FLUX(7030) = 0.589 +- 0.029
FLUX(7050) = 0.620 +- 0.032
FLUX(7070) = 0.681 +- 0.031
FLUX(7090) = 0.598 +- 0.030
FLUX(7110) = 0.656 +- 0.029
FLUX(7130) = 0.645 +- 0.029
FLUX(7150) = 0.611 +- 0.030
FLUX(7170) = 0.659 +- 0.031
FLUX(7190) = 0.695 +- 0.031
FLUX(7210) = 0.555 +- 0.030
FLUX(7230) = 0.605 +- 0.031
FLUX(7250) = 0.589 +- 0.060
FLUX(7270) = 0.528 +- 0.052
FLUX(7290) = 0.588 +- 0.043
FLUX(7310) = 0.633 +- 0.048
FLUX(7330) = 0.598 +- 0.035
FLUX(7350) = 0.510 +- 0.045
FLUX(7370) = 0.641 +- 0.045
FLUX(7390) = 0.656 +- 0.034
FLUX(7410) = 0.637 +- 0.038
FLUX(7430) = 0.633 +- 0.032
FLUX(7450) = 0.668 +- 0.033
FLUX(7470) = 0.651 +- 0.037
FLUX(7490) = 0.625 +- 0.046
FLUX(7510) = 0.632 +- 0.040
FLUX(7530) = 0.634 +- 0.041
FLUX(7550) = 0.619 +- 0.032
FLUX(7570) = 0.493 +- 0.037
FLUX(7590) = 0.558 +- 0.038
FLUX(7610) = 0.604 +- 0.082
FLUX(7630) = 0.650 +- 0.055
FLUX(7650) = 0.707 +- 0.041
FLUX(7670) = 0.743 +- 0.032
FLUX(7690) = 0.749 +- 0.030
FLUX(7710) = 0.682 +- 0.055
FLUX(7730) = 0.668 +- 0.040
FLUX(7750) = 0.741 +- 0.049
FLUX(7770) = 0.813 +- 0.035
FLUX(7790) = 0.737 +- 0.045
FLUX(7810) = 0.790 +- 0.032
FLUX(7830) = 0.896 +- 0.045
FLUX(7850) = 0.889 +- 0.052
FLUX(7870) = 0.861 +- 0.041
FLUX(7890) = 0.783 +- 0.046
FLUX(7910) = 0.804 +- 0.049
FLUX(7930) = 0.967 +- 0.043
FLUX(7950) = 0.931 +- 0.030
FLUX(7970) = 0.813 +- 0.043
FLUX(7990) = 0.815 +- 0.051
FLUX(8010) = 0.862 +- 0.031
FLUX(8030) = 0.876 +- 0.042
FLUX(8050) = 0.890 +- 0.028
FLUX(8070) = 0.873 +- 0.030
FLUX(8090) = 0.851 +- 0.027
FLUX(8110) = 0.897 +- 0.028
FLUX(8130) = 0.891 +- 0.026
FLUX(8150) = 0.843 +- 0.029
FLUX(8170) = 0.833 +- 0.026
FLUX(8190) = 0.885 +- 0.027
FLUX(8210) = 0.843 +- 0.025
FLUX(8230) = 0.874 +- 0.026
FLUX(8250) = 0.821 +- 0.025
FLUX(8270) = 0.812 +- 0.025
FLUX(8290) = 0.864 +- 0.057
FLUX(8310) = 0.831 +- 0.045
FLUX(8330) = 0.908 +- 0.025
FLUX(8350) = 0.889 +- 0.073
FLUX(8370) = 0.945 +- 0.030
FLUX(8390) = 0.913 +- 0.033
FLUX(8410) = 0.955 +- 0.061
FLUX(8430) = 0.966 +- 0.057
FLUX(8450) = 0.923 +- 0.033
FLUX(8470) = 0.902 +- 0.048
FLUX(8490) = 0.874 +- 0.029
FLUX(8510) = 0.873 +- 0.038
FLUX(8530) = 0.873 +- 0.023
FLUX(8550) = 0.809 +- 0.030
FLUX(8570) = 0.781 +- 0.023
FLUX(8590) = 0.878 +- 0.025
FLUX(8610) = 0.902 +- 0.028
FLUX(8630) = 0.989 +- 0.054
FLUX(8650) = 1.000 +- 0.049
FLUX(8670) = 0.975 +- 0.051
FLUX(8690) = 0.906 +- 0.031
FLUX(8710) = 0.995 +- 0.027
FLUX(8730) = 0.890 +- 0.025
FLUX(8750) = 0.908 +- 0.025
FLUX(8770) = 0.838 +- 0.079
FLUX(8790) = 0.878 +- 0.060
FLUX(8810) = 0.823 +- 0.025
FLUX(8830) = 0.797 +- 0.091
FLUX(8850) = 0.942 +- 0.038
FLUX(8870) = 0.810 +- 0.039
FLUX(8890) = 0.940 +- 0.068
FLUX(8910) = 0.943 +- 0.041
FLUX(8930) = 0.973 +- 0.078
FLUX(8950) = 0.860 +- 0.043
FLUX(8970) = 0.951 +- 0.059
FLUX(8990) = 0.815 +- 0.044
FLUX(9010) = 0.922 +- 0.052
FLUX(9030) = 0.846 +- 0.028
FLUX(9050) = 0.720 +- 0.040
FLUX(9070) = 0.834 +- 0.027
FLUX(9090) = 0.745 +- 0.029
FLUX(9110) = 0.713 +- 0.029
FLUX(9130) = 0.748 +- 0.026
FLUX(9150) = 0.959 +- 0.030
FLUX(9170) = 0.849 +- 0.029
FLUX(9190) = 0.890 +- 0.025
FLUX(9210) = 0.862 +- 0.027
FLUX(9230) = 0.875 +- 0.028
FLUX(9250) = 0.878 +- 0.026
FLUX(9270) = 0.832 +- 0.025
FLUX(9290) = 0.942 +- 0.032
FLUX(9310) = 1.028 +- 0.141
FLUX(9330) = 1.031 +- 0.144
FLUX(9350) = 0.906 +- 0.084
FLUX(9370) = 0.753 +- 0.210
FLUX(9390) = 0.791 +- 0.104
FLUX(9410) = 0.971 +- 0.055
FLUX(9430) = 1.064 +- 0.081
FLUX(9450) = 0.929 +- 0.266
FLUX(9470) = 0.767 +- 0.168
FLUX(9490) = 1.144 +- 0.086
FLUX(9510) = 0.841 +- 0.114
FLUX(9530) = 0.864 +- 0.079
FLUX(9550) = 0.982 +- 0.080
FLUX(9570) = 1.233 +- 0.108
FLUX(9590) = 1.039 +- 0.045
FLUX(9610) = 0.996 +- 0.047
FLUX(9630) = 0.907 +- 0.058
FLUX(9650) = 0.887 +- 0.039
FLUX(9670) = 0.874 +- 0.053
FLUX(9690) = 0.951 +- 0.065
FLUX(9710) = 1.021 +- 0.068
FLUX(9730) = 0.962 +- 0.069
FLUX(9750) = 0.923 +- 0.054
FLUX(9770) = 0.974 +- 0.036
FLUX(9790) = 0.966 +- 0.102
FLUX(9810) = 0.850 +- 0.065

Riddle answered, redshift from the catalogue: 0.759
